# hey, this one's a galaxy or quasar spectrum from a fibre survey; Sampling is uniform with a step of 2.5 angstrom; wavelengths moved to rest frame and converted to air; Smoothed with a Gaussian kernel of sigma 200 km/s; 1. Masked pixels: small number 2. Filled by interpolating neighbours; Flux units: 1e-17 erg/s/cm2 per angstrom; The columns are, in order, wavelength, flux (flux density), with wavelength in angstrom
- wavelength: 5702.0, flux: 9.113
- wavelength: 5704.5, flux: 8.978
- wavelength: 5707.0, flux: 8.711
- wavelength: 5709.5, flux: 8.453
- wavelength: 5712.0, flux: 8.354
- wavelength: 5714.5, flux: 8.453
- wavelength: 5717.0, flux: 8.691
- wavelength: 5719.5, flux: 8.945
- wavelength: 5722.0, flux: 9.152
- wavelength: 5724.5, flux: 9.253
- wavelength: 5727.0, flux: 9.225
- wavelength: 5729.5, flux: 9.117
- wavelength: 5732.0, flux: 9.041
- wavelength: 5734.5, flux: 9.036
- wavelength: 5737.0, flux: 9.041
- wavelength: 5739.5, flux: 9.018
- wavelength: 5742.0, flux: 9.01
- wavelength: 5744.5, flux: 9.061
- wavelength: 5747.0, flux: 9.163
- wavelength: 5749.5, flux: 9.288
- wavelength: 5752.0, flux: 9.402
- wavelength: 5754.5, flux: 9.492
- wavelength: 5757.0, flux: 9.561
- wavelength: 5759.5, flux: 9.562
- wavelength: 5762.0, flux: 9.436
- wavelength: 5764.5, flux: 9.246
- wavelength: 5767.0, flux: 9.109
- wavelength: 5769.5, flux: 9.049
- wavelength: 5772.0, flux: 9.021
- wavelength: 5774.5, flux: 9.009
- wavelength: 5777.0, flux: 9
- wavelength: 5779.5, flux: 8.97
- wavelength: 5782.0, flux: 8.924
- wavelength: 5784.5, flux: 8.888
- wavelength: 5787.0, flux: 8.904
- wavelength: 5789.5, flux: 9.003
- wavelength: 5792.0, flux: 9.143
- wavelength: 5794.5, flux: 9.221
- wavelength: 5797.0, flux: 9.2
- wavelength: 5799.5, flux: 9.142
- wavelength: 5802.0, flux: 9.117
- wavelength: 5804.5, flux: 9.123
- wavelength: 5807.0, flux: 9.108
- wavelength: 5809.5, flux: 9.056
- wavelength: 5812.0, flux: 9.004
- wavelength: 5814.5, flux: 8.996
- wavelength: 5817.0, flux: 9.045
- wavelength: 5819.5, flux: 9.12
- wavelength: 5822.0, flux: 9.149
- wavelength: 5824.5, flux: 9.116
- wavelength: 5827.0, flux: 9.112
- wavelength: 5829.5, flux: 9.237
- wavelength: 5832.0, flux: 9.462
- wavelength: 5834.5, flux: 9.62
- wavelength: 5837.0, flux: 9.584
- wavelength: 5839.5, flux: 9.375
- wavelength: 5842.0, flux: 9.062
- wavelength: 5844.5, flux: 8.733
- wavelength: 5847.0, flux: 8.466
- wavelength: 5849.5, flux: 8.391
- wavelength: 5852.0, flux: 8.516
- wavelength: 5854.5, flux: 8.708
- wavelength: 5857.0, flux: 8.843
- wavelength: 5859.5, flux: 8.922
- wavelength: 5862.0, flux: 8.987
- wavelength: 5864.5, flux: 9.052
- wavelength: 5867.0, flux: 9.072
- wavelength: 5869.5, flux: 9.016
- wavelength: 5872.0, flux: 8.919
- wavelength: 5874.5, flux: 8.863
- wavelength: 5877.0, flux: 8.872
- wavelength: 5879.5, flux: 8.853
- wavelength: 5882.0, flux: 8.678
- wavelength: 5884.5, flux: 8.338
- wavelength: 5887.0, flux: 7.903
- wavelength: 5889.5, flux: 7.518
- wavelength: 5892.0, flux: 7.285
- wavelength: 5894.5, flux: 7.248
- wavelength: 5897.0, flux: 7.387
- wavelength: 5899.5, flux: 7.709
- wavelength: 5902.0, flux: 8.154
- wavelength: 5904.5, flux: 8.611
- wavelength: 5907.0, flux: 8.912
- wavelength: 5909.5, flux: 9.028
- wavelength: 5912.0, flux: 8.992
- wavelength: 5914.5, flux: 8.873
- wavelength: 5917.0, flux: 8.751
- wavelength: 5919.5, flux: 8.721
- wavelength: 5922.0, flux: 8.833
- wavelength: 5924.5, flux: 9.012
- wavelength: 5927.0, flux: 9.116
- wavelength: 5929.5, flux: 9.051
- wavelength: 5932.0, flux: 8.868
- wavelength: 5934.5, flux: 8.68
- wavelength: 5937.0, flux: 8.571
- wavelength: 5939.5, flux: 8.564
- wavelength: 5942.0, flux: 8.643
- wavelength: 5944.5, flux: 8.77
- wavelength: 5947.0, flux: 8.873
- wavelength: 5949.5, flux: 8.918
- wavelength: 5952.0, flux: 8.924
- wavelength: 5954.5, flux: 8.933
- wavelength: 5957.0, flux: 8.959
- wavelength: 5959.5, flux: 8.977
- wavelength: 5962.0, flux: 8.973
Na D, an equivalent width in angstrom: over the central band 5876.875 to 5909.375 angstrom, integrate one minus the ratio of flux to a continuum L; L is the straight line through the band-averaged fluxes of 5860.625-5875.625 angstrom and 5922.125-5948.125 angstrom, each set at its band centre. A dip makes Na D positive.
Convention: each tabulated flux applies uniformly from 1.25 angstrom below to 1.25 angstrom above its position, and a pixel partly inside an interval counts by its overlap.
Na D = 2.93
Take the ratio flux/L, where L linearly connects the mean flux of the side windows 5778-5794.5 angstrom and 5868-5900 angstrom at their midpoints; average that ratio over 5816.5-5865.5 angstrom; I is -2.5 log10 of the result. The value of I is -0.058 mag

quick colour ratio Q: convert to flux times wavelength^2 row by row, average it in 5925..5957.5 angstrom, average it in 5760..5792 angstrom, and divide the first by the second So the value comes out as 1.0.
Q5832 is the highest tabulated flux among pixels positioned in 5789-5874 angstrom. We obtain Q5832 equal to 9.62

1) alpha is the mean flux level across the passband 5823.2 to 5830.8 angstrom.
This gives 9.16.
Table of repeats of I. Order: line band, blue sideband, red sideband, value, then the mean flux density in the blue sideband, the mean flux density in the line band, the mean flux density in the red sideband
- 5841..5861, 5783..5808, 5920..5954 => 0.03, 9.08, 8.7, 8.83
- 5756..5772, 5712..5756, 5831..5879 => -0.03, 9.06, 9.3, 8.97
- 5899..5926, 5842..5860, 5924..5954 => 0.01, 8.67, 8.72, 8.83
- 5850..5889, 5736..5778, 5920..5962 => 0.03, 9.21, 8.74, 8.86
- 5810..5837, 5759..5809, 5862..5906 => -0.05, 9.1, 9.2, 8.34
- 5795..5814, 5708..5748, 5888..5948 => -0.04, 8.94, 9.11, 8.5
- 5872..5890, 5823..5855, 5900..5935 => 0.05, 9.04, 8.5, 8.81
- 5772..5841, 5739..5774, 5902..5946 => 0.00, 9.24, 9.13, 8.8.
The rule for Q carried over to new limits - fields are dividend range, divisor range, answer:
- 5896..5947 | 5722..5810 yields 1.00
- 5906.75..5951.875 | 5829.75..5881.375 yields 1.01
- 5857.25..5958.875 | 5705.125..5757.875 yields 1.02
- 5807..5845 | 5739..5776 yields 1.02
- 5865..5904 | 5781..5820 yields 0.94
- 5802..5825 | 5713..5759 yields 1.02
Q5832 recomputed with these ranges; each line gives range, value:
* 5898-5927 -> 9.116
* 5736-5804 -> 9.562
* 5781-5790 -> 9.003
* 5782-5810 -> 9.221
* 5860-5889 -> 9.072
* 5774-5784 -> 9.009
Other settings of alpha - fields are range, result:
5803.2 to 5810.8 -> 9.1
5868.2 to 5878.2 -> 8.92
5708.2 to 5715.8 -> 8.42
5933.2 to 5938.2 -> 8.63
